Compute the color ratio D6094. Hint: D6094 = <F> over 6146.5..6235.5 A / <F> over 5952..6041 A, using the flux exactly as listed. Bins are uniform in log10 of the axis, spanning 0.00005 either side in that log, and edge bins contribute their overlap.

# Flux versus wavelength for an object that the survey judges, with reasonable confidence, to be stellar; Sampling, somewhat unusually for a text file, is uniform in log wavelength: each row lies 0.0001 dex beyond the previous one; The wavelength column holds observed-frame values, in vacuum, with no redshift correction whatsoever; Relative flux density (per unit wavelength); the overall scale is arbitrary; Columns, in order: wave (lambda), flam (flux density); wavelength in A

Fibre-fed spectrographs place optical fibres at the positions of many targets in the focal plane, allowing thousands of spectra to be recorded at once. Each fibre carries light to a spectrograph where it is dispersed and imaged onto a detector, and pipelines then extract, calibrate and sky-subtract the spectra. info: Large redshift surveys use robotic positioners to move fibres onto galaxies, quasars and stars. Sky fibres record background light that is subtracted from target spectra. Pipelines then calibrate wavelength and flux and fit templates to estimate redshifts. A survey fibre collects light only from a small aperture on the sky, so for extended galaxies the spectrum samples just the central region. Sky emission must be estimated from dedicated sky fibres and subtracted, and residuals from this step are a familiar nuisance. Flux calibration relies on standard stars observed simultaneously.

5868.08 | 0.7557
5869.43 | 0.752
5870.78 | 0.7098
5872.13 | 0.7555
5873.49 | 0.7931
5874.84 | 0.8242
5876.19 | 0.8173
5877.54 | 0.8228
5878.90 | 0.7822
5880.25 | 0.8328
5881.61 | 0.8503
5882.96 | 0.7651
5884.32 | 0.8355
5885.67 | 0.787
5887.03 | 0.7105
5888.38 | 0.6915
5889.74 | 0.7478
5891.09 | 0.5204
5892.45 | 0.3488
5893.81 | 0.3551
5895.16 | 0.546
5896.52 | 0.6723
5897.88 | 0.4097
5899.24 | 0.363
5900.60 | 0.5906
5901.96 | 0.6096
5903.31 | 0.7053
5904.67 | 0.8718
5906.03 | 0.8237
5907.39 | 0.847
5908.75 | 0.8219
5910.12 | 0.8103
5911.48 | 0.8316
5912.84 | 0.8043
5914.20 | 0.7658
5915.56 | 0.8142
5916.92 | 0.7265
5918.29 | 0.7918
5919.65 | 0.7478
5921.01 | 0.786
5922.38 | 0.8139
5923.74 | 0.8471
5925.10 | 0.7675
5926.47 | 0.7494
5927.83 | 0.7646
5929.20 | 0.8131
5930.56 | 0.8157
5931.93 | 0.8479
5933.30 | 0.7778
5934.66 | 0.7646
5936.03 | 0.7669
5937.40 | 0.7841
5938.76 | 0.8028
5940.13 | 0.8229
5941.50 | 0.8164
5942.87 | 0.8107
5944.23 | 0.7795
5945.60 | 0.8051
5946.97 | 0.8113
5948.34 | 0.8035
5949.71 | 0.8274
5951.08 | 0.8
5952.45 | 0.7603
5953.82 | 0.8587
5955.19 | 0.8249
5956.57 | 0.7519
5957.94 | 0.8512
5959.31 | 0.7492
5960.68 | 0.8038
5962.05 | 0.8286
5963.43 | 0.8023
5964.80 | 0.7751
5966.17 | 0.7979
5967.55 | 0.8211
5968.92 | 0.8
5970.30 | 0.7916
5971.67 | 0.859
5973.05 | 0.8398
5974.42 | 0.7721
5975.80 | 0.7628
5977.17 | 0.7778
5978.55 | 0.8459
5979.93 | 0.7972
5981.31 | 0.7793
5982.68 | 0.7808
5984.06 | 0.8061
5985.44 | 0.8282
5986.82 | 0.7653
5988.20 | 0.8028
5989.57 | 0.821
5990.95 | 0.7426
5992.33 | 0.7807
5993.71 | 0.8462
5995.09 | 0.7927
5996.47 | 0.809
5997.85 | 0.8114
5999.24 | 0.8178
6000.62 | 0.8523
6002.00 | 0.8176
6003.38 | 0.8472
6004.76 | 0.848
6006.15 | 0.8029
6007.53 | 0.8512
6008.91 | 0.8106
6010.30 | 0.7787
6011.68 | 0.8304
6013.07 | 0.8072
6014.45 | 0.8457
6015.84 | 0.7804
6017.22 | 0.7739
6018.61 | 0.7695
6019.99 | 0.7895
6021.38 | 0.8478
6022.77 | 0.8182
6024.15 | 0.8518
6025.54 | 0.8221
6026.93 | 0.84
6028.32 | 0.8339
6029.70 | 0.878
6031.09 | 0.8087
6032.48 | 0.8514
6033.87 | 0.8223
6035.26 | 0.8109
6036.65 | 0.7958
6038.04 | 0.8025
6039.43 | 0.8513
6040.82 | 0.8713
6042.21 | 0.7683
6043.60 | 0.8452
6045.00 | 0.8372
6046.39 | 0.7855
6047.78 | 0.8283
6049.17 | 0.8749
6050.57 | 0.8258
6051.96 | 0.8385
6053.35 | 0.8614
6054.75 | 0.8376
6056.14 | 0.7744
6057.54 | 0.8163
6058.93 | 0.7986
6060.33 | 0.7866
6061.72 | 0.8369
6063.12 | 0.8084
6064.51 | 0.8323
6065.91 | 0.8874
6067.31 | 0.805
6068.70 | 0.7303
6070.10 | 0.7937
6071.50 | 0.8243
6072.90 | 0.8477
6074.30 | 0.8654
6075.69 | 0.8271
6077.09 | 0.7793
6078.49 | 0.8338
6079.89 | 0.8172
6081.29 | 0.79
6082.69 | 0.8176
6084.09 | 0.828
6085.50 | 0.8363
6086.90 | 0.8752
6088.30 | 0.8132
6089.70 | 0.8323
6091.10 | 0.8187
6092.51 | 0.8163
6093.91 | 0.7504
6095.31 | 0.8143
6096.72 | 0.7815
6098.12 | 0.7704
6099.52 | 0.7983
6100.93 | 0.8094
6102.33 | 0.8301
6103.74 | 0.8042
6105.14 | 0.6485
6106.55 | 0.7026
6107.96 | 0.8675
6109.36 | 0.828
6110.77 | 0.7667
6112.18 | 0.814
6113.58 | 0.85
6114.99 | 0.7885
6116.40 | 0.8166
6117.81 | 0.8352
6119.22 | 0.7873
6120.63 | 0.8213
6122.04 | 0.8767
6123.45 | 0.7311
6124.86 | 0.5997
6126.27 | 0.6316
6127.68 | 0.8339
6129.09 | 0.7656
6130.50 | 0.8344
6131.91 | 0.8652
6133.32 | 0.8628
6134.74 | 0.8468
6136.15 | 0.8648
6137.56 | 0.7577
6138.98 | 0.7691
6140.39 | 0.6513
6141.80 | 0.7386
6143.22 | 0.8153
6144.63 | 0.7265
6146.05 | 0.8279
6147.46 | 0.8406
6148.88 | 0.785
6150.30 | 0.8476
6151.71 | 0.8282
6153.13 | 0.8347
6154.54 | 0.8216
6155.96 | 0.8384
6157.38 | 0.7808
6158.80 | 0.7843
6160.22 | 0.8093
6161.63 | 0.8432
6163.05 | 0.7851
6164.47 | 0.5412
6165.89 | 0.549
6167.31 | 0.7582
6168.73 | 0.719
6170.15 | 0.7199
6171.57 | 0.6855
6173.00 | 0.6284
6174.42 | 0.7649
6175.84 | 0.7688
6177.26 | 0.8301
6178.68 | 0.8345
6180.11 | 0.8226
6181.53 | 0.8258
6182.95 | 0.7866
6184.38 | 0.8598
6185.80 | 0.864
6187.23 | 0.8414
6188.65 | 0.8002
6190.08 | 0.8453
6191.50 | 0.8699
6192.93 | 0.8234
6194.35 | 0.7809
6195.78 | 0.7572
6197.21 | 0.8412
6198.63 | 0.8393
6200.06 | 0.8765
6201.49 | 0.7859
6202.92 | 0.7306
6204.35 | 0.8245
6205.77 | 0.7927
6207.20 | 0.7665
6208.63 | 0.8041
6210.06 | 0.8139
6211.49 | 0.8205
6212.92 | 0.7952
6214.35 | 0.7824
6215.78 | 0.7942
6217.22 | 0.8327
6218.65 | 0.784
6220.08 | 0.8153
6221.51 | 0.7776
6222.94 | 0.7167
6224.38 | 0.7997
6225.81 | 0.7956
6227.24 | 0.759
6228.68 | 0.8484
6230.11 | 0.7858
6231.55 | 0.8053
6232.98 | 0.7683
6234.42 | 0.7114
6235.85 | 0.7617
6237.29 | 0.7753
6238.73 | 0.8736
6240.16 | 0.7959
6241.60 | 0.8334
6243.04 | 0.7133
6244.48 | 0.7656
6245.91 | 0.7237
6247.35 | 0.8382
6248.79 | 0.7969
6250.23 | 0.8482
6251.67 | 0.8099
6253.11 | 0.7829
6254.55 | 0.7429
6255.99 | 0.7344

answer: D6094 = 0.97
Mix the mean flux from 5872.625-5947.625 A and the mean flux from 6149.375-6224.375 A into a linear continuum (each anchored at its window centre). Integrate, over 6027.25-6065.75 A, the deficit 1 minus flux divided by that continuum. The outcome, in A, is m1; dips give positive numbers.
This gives -3.0 A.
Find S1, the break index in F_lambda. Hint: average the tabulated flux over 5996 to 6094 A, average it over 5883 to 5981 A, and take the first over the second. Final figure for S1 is 1.08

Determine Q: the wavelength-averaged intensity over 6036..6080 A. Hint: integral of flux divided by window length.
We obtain 0.822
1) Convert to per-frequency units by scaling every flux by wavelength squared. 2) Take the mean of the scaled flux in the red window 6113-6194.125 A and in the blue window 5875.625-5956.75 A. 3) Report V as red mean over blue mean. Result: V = 1.13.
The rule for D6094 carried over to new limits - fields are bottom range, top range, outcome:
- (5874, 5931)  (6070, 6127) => 1.10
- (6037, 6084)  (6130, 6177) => 0.94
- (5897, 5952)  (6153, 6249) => 1.02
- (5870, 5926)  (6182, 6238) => 1.10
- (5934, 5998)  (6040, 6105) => 1.02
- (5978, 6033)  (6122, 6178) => 0.94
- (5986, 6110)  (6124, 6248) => 0.97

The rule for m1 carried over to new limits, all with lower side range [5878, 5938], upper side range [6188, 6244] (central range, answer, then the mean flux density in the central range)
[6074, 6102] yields -1.6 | 0.813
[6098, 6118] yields -0.6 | 0.795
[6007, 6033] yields -2.3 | 0.82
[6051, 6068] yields -1.4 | 0.824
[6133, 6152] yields -0.3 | 0.795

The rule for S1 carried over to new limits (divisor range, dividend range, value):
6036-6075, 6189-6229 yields 0.97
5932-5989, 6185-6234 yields 1.00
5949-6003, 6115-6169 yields 0.97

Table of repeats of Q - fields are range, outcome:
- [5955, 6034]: 0.81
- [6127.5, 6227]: 0.791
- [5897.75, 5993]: 0.784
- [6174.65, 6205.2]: 0.819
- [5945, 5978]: 0.803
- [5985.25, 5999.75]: 0.8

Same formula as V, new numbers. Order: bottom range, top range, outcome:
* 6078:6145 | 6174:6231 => 1.05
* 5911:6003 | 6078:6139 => 1.05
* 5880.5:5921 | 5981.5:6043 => 1.21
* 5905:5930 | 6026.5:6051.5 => 1.08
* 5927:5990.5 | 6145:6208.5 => 1.06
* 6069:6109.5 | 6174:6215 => 1.04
